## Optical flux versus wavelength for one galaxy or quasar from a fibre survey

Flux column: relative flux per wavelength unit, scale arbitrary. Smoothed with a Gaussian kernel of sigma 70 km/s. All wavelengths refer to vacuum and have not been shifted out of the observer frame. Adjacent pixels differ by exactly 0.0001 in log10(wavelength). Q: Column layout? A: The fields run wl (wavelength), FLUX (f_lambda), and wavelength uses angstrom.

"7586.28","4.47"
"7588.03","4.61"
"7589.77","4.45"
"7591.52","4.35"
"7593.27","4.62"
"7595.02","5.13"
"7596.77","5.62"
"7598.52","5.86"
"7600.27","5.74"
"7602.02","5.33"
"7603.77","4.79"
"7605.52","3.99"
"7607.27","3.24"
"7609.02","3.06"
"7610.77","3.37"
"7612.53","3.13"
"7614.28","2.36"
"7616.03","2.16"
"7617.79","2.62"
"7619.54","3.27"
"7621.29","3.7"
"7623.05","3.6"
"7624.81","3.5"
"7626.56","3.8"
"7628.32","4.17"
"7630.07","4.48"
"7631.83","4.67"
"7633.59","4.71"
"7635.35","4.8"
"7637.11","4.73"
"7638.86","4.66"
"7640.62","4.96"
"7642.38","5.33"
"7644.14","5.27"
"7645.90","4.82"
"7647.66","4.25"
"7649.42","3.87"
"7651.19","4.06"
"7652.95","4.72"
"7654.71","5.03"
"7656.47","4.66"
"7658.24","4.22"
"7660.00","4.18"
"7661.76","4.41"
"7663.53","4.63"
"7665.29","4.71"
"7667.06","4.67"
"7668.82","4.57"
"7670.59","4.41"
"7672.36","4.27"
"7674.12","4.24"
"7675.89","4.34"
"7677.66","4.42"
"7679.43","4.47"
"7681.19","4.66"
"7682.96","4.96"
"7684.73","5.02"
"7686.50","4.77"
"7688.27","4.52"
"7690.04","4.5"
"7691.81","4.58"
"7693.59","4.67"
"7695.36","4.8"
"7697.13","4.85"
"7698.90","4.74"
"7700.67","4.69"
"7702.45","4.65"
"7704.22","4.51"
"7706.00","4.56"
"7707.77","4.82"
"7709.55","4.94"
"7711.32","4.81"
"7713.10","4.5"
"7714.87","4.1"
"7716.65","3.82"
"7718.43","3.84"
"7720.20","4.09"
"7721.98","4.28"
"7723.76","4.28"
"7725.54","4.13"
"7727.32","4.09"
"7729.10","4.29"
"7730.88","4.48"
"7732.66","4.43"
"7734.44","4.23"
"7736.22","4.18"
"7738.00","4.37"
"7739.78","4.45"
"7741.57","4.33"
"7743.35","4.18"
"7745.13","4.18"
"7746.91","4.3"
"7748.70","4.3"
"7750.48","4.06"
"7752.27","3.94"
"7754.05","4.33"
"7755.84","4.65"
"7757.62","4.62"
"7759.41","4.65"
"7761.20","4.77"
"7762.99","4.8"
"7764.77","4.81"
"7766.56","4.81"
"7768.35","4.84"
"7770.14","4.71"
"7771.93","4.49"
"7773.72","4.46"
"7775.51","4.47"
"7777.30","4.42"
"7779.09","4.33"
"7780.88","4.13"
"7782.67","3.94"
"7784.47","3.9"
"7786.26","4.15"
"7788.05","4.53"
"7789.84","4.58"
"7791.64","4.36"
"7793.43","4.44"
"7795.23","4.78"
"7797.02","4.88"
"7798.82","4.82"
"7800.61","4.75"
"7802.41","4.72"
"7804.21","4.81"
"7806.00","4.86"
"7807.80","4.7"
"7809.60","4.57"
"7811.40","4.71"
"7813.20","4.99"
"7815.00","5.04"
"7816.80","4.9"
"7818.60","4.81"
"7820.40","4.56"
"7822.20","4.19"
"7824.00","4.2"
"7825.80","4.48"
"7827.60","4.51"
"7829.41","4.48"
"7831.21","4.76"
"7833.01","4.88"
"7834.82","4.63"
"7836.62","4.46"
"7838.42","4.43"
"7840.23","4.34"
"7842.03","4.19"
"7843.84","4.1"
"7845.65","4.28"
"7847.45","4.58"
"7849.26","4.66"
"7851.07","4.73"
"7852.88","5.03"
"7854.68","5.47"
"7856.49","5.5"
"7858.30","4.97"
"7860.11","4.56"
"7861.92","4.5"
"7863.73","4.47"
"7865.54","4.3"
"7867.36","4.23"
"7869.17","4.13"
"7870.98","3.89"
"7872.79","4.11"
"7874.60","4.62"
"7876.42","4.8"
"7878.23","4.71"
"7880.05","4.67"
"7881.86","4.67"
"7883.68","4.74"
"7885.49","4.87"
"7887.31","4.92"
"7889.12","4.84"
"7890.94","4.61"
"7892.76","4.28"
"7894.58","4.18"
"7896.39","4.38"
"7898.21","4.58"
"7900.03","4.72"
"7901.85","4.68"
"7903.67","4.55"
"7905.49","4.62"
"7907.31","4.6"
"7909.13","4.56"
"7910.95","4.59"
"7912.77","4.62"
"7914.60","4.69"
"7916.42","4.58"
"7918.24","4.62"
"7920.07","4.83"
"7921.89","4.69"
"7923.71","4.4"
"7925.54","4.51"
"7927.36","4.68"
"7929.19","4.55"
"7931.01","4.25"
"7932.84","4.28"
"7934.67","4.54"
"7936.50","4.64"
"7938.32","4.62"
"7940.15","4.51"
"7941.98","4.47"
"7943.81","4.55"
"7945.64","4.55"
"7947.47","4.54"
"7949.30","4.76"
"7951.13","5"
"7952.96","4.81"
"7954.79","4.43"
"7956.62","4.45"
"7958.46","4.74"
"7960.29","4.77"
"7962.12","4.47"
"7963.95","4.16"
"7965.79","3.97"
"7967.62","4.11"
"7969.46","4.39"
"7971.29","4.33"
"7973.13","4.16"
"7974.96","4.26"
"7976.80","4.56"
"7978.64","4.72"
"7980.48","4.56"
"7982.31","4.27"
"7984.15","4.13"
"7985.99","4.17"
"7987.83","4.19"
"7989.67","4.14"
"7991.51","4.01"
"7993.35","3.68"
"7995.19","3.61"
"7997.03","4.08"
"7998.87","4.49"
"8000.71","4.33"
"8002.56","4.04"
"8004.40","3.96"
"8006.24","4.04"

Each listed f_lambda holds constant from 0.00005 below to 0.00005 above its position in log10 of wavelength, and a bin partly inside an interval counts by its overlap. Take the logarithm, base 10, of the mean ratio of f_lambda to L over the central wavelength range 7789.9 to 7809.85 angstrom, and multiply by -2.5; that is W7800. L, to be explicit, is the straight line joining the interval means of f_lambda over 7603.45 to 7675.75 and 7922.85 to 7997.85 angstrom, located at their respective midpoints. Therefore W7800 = -0.104 mag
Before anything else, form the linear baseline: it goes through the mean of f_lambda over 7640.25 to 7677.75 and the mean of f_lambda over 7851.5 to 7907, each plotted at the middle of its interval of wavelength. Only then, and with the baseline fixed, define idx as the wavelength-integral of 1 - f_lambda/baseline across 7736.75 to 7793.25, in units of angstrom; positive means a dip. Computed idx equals 2.1 angstrom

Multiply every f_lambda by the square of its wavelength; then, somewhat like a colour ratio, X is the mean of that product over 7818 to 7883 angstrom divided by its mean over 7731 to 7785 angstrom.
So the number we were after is 1.1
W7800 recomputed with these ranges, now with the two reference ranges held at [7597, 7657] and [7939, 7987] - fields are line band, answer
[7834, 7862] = -0.07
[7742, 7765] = -0.03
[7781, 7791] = 0.03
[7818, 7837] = -0.04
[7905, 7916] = -0.05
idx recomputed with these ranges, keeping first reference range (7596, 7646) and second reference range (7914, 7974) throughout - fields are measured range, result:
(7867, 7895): -0.5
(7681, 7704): -2.5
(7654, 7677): -1.4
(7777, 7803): -0.5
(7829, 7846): -0.2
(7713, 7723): 0.5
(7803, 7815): -1.1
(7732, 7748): 0.1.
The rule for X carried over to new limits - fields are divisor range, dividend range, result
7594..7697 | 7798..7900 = 1.11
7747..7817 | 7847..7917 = 1.04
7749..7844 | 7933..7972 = 1.03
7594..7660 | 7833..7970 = 1.15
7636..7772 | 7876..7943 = 1.07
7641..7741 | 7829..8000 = 1.06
